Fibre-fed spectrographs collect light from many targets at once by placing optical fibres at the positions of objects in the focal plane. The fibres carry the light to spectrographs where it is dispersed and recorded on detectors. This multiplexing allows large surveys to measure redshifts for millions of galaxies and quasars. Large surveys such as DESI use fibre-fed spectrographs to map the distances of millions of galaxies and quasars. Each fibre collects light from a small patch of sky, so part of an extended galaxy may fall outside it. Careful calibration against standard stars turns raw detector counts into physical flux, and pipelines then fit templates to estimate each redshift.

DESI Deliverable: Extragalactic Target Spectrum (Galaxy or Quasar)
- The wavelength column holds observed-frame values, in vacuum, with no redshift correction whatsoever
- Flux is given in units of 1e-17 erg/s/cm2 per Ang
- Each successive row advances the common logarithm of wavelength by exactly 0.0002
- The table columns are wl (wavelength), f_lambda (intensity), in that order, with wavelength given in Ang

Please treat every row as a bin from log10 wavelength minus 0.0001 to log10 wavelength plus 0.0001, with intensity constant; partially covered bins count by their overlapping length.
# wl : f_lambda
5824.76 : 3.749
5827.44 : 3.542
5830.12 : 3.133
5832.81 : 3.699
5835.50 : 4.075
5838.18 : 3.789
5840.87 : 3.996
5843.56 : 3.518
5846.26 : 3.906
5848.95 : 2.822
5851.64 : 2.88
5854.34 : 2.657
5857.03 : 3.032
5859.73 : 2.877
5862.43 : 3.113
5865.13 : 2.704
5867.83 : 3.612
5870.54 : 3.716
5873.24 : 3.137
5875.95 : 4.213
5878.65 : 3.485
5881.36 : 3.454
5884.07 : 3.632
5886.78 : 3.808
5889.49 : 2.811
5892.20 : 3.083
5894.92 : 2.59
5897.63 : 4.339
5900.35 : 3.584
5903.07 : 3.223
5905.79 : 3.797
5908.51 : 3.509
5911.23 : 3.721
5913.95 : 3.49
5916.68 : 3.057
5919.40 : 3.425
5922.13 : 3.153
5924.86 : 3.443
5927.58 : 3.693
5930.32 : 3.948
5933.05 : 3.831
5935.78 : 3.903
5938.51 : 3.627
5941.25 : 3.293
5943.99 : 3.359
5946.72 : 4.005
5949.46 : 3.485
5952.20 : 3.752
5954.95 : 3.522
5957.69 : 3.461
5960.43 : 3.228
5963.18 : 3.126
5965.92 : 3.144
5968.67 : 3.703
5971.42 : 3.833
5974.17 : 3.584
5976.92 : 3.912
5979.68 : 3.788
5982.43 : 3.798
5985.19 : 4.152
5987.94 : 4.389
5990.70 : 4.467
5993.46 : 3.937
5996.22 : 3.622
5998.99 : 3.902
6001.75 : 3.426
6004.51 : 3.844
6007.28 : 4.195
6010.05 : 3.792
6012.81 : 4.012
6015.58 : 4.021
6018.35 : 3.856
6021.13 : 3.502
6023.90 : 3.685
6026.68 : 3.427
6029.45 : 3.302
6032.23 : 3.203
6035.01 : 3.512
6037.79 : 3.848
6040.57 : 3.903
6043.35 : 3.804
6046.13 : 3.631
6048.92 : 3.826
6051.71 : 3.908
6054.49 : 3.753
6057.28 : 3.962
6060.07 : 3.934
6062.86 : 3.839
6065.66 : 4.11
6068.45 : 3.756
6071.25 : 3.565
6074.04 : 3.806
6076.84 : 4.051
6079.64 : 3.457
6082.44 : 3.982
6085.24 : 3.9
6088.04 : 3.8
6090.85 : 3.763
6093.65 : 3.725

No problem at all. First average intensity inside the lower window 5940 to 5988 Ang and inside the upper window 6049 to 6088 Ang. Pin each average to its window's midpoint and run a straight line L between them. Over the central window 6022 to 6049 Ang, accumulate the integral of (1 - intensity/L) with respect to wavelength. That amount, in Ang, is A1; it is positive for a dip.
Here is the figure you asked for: 1.2 Ang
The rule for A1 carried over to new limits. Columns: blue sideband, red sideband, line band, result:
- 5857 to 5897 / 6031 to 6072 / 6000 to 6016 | -0.9 Ang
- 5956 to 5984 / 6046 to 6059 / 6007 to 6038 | 0.5 Ang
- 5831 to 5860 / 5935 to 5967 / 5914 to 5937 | -0.6 Ang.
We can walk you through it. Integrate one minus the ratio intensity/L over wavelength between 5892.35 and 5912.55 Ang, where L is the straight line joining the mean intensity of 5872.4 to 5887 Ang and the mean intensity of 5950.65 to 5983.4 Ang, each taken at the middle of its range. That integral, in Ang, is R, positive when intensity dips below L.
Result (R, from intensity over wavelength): 0.6 Ang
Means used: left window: 3.62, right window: 3.57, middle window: 3.51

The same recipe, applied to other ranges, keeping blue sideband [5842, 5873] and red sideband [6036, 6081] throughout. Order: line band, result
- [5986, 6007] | -2.0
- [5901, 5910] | -0.5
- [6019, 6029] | 0.5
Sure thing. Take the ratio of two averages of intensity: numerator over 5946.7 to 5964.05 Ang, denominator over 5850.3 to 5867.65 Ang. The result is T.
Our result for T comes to 1.19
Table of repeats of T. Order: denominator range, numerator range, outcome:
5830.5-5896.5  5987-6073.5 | 1.13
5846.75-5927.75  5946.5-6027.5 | 1.12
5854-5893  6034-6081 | 1.15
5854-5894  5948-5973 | 1.05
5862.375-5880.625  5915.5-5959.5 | 1.03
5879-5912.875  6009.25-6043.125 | 1.06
